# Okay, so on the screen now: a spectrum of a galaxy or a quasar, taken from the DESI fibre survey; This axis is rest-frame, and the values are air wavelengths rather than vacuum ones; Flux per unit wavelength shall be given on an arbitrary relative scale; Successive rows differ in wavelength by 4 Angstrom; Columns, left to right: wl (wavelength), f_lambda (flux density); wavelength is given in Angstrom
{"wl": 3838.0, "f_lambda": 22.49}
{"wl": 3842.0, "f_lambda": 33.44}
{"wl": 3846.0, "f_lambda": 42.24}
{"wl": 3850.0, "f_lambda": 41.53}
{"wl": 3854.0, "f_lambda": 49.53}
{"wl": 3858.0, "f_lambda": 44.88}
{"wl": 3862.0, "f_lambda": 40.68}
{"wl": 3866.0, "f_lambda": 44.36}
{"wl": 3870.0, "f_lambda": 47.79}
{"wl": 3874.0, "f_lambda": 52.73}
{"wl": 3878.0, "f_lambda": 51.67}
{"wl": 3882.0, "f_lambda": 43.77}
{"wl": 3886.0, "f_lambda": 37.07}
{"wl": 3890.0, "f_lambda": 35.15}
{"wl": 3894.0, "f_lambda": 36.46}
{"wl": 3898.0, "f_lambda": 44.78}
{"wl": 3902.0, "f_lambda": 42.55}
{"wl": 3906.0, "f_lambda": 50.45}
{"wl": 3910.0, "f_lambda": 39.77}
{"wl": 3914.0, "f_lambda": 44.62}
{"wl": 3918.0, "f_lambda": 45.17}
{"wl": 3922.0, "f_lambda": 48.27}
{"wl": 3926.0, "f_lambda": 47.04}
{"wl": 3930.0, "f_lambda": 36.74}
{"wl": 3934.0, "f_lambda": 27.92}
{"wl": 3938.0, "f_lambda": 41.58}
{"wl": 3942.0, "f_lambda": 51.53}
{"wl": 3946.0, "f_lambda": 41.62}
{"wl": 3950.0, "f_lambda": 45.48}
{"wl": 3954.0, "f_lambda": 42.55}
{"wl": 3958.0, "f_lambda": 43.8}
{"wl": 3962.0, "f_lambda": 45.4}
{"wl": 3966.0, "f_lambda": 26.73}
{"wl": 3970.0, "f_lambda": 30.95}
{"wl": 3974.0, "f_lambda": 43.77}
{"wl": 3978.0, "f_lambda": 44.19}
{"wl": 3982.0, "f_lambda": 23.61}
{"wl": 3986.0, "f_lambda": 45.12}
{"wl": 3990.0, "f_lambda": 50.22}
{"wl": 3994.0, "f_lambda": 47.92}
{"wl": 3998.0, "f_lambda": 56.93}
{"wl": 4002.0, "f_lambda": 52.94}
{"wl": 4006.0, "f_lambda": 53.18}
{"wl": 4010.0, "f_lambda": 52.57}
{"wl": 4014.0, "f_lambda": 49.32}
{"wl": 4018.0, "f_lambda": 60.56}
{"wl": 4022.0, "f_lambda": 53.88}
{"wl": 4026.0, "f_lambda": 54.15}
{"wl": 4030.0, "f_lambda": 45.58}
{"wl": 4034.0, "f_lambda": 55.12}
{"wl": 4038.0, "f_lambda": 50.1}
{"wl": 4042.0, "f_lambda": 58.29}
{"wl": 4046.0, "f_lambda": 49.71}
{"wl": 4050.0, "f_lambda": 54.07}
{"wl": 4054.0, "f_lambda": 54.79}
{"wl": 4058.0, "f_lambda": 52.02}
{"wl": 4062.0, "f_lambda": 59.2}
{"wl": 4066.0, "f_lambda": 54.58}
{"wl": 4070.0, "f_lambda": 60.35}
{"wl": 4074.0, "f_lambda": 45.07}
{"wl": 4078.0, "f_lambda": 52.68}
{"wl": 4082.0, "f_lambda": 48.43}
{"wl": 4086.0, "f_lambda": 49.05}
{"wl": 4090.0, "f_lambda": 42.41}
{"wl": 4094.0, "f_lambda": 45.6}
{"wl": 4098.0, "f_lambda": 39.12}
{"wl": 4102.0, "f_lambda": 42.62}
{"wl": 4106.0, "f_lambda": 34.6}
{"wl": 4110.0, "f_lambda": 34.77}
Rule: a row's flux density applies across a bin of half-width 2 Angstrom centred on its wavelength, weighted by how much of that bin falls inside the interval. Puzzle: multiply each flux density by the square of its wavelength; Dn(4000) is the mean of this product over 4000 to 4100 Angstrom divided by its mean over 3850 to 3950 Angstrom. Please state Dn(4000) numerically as 1.3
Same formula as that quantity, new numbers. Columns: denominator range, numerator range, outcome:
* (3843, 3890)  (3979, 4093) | 1.25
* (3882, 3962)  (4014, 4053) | 1.33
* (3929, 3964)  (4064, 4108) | 1.19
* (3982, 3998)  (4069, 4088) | 1.15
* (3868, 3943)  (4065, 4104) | 1.21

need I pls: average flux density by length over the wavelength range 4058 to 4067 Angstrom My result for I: 56.1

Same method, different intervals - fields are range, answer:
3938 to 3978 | 41.5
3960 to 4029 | 46.5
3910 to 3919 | 43.7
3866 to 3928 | 44.5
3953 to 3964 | 44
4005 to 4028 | 54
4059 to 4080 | 54.3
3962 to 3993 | 38.6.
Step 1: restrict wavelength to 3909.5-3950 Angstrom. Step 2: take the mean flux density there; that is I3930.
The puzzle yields 42.7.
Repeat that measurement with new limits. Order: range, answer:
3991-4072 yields 53.7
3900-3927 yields 45.3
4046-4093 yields 51.8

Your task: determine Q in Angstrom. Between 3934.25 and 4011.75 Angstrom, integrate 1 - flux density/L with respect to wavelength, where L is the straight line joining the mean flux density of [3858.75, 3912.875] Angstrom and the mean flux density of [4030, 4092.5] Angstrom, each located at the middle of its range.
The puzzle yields 6.6 Angstrom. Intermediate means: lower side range 43.7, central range 43.8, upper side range 52.1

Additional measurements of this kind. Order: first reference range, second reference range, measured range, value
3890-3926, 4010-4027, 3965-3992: 6.6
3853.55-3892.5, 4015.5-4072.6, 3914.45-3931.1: 0.9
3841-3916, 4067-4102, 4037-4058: -2.9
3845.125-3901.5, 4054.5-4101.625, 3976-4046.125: -3.5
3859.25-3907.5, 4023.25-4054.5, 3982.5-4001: 0.7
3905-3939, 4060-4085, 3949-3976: 3.3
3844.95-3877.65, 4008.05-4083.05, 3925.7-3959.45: 5.1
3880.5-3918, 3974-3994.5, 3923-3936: 1.2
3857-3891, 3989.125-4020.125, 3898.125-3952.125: 5.0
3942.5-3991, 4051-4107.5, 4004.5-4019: -3.2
